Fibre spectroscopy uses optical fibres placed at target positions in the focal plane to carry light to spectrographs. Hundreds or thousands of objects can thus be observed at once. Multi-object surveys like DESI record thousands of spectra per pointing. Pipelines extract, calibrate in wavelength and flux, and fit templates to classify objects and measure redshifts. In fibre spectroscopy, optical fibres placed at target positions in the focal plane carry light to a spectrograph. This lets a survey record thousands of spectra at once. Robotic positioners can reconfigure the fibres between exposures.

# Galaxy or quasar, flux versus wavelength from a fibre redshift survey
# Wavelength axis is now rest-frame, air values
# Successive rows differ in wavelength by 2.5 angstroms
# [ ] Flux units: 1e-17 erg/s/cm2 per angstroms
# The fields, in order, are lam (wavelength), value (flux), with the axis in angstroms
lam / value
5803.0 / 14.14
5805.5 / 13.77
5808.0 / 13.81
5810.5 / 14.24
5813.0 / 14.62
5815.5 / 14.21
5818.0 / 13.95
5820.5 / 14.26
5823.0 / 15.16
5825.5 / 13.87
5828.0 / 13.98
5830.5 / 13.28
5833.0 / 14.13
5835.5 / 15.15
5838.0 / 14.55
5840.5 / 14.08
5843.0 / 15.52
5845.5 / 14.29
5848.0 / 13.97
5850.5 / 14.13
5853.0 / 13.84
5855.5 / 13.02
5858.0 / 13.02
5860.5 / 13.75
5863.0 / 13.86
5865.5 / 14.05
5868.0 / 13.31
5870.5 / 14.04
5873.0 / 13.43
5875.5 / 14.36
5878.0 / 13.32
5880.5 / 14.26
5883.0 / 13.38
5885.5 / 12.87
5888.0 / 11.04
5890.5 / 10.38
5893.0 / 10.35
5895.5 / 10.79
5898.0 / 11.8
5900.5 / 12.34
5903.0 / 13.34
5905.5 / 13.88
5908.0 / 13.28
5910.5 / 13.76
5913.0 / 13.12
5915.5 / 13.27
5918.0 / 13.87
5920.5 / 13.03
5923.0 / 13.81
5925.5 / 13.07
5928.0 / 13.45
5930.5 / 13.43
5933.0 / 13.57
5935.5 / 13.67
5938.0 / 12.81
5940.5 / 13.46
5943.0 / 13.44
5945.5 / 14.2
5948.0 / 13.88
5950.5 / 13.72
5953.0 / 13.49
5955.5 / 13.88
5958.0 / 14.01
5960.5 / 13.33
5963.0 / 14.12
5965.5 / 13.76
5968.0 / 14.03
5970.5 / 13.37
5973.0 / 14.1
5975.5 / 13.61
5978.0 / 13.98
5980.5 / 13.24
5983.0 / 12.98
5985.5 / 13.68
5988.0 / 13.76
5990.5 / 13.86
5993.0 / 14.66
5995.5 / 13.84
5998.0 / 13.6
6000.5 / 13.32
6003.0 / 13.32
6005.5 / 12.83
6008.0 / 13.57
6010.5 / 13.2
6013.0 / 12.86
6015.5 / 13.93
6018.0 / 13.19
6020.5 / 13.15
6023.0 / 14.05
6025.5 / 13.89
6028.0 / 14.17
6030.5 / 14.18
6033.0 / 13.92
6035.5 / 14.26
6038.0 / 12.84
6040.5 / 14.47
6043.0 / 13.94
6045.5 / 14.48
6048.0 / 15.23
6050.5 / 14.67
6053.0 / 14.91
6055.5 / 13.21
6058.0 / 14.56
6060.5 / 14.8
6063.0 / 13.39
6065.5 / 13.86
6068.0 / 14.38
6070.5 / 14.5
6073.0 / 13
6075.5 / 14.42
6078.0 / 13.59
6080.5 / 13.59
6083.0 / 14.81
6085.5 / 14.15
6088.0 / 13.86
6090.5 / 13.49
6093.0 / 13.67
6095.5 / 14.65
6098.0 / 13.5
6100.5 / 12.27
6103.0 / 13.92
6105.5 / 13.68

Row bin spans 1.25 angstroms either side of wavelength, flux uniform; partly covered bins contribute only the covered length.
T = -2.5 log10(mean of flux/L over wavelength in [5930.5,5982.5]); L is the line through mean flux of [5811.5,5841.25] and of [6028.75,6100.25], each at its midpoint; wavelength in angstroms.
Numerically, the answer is 0.038 mag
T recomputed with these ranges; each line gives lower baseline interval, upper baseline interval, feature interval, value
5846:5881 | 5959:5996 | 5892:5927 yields 0.07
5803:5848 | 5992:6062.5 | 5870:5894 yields 0.12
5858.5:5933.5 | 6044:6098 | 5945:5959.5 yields -0.03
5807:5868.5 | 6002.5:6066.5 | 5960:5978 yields 0.01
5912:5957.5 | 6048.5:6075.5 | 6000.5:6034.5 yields 0.03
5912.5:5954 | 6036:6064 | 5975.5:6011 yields 0.02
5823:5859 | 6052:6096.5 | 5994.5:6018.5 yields 0.05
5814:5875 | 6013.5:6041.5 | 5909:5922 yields 0.04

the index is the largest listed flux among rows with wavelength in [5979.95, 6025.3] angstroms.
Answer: 14.66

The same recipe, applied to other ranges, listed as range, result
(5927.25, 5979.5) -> 14.2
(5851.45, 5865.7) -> 14.05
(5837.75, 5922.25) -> 15.52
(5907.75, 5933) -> 13.87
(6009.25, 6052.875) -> 15.23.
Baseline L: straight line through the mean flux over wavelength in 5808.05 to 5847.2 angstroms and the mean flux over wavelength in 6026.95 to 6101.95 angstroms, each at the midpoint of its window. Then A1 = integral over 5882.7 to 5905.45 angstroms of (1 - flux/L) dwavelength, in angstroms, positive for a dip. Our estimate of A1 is 3.8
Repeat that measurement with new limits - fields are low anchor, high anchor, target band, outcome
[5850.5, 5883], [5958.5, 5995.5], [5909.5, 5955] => 0.7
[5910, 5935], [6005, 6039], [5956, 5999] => -0.8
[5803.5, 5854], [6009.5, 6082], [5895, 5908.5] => 1.4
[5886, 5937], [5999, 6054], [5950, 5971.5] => -0.9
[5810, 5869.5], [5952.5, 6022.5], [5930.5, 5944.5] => 0.4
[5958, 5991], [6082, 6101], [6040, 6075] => -1.1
